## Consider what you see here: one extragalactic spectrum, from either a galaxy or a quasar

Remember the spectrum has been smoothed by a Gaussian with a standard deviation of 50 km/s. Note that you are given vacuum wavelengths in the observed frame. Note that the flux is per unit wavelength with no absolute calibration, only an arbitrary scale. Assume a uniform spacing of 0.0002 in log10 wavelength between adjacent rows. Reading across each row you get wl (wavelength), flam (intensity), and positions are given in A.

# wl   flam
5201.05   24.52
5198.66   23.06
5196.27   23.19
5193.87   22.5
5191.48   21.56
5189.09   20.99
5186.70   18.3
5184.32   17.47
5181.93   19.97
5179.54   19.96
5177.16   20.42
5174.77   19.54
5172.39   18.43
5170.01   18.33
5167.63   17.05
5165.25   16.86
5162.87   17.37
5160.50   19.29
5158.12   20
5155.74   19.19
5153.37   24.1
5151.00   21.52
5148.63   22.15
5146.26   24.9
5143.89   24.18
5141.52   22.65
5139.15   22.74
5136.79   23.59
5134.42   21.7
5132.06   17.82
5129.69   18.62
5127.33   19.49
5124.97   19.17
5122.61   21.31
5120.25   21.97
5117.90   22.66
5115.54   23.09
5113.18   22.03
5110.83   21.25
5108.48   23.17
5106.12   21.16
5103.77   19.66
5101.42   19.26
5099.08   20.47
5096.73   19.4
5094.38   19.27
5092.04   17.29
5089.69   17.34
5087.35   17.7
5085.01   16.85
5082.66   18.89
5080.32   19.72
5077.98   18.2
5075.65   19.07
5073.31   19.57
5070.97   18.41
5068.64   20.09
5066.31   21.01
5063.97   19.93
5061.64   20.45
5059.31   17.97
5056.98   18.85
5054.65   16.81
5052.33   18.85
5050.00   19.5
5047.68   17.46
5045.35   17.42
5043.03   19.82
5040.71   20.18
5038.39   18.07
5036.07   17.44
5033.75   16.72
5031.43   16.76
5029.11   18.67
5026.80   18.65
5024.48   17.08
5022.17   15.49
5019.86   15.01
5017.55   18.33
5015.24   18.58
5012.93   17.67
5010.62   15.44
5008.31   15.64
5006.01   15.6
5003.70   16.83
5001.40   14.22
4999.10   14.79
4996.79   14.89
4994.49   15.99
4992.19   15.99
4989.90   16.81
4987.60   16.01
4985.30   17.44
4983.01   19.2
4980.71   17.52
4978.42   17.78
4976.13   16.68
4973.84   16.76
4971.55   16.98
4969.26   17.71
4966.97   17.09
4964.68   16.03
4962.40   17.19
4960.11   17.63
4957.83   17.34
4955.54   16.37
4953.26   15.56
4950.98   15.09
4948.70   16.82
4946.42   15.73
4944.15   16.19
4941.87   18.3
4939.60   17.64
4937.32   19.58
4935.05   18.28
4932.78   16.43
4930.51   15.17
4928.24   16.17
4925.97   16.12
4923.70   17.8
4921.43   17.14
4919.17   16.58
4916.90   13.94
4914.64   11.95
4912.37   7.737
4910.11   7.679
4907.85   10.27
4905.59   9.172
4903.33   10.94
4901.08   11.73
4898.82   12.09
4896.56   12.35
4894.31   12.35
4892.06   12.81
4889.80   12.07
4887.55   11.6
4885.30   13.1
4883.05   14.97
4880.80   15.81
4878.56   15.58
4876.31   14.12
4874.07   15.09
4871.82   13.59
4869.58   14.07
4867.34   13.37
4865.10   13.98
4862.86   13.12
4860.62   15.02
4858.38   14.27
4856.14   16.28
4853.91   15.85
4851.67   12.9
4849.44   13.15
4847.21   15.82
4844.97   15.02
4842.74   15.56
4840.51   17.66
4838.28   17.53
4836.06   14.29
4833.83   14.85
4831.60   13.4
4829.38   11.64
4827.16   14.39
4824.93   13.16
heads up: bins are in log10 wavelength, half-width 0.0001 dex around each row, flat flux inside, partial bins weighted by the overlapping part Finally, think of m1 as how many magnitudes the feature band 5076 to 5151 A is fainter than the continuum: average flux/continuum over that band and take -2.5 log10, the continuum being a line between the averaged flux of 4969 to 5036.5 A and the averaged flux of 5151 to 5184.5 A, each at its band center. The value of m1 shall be -0.12 mag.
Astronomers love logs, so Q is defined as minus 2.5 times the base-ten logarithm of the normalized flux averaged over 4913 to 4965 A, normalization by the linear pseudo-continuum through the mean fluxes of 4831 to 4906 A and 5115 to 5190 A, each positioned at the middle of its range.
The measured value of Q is -0.06 mag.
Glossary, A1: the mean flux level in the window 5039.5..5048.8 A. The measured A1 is 18.7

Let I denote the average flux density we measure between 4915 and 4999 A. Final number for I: 16.7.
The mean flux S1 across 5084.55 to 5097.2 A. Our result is 18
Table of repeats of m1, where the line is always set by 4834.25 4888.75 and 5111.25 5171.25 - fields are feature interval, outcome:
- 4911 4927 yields 0.11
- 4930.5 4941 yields -0.09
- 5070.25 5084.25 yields 0.03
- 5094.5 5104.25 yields 0.02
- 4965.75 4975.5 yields 0.00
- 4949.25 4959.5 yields 0.03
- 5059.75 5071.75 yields -0.04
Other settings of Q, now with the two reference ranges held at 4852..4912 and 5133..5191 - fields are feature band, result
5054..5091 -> -0.044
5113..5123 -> -0.158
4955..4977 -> -0.116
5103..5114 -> -0.132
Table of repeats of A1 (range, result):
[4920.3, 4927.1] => 17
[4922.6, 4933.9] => 16.3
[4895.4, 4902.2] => 12.1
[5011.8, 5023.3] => 17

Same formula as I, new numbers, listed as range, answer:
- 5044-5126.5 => 19.6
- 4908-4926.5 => 13.4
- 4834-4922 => 13.6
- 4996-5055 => 17.2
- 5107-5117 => 22.3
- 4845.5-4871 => 14.4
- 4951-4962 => 16.6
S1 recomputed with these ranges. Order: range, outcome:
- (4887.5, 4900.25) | 12.2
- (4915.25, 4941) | 16.7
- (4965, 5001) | 16.7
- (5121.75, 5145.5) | 21.2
